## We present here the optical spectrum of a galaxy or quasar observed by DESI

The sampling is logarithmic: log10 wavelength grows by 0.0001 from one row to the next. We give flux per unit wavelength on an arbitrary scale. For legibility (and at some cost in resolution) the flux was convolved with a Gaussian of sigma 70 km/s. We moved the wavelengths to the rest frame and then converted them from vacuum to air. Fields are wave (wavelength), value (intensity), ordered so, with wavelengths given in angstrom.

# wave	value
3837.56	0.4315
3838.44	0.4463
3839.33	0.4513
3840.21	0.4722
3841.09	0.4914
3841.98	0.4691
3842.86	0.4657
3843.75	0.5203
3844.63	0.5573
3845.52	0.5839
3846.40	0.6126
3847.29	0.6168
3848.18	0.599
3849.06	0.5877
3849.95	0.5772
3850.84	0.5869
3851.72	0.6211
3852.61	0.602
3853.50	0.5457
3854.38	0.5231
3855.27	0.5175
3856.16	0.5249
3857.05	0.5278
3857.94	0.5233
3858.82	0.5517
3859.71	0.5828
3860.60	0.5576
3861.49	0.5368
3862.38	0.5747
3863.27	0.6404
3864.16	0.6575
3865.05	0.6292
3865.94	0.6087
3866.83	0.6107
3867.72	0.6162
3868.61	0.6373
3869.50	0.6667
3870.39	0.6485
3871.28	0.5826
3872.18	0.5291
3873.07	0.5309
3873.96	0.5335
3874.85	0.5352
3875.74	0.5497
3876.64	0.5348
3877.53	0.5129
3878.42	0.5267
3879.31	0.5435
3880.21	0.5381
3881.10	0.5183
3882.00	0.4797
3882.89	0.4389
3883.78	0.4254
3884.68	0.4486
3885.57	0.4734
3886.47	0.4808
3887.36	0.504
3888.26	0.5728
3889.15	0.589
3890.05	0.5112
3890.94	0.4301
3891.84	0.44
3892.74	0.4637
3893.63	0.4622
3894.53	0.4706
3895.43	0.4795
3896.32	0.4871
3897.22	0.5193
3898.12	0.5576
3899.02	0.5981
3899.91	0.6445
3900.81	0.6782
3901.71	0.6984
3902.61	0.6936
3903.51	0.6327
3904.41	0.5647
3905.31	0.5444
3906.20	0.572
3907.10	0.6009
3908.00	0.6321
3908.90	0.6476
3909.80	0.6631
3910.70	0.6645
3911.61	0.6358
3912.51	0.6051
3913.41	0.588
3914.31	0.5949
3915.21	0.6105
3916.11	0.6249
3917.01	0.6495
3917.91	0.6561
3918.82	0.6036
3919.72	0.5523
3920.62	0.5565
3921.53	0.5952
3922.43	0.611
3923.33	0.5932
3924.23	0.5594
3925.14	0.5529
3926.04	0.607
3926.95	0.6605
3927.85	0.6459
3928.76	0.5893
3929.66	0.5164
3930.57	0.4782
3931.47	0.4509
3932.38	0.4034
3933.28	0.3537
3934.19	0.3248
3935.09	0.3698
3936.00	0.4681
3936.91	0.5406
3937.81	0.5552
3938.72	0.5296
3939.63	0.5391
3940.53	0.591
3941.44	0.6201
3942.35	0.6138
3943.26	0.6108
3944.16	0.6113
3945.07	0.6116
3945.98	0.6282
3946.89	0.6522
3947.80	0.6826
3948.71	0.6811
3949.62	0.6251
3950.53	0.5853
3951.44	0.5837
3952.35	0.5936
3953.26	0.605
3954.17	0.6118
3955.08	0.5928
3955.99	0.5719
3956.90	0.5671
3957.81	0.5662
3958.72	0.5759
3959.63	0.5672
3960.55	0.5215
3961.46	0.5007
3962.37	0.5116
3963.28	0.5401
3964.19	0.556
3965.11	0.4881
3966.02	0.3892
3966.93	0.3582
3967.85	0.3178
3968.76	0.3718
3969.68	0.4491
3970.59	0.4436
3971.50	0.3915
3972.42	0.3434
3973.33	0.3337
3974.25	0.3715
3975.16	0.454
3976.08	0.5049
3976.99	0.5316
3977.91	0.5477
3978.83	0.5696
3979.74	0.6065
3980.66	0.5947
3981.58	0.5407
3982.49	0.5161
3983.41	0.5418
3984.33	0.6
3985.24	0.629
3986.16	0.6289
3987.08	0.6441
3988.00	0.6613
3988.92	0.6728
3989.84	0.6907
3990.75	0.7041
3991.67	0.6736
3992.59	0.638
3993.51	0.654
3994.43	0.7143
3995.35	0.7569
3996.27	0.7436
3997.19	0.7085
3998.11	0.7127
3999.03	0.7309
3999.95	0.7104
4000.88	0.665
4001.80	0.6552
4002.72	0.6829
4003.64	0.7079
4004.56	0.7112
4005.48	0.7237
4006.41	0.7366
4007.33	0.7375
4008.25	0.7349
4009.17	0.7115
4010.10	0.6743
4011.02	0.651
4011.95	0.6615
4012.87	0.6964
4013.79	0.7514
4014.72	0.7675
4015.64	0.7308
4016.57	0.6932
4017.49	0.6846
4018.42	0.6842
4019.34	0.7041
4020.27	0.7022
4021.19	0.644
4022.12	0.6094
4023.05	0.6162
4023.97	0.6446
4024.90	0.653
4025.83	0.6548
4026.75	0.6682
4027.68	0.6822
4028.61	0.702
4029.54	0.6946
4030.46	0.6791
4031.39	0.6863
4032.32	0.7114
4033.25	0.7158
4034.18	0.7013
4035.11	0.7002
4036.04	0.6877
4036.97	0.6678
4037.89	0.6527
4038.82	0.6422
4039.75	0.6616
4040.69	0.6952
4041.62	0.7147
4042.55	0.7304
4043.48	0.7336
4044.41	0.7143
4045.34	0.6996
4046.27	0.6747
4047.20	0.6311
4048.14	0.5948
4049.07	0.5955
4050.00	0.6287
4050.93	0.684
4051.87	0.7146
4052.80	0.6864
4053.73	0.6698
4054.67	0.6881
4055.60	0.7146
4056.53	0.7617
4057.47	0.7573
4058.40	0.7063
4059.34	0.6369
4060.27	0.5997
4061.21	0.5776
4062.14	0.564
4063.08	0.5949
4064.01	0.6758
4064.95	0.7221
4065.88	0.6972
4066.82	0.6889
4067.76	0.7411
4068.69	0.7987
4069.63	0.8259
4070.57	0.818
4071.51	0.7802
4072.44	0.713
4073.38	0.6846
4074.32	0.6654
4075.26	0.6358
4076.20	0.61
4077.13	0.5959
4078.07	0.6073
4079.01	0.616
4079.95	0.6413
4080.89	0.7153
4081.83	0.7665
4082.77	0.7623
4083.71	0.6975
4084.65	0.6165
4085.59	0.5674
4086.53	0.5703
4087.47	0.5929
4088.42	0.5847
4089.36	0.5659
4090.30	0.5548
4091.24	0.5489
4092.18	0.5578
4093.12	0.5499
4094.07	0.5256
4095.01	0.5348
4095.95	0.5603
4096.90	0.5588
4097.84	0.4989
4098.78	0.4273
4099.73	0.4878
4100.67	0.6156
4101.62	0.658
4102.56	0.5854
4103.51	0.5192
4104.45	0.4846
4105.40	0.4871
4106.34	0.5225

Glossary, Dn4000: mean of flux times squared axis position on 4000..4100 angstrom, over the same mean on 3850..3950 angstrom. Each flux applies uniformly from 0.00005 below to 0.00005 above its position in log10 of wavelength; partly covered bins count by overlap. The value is 1.27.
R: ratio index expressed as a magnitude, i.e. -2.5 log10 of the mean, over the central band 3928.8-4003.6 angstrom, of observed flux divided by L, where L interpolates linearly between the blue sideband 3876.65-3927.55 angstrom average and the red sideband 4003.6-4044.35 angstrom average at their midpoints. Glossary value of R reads 0.13 mag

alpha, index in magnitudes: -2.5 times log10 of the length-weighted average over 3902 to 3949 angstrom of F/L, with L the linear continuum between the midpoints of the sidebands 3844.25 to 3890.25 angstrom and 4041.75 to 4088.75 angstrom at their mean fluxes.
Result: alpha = 0.02 mag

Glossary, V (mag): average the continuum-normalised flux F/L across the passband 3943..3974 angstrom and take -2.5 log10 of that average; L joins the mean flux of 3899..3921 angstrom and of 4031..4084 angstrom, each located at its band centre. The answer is 0.210 mag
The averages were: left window 0.621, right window 0.685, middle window 0.529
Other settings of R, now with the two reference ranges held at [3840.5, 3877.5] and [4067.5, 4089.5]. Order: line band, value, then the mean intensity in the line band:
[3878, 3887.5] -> 0.19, 0.488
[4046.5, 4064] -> 0.01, 0.657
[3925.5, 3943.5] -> 0.16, 0.522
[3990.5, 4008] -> -0.11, 0.704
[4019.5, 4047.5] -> -0.04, 0.68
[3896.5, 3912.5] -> -0.05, 0.618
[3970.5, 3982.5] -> 0.28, 0.482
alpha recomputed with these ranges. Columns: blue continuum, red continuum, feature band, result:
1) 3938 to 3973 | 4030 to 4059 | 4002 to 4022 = -0.11 mag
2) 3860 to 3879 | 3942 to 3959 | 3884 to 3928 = 0.04 mag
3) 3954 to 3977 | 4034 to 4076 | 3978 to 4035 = -0.18 mag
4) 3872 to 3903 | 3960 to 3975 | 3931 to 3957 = -0.21 mag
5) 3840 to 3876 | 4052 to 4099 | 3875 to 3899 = 0.16 mag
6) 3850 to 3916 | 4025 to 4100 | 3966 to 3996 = 0.13 mag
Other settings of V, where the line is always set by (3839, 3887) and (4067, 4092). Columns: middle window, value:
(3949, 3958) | 0.01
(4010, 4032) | -0.08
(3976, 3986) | 0.08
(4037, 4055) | -0.05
